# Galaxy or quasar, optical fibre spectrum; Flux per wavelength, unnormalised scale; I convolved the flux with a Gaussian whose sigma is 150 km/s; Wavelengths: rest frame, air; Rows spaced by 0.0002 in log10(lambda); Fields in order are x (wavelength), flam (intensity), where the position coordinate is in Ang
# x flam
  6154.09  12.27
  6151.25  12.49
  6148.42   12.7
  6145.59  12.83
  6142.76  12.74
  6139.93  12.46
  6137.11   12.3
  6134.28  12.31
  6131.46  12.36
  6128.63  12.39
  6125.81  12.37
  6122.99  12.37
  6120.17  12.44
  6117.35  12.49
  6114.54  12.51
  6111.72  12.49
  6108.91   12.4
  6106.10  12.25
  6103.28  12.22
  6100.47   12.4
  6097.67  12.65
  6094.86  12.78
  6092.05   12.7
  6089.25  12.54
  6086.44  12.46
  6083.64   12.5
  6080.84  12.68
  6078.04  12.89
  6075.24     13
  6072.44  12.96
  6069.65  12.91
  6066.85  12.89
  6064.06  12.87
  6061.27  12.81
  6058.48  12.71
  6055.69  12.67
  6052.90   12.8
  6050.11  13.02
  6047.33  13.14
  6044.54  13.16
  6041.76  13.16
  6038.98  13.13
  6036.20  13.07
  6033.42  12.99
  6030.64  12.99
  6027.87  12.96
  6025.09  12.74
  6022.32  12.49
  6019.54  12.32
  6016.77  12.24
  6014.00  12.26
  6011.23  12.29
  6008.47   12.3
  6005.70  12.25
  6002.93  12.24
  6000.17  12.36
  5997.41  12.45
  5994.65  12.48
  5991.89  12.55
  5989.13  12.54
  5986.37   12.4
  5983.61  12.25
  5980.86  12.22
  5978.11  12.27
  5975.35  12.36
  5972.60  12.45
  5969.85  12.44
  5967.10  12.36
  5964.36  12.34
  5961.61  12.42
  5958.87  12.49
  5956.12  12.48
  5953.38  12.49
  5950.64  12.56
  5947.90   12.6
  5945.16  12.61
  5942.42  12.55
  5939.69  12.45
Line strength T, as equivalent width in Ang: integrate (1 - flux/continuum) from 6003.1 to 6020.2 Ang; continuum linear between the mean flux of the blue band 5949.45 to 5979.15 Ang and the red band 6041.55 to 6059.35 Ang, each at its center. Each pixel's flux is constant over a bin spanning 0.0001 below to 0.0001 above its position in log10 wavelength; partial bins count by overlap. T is 0.6 Ang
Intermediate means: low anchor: 12.4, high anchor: 12.9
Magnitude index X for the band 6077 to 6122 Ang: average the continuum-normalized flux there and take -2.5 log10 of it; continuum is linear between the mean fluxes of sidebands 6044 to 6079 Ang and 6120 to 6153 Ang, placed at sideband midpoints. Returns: 0.014 mag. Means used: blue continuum 12.9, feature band 12.5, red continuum 12.5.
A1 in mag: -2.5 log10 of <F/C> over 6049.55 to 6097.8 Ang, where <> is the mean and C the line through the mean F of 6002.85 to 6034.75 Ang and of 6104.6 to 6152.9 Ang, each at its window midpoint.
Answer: -0.02 mag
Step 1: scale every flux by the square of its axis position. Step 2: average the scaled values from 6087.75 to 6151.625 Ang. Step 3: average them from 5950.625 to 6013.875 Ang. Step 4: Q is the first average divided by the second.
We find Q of 1.1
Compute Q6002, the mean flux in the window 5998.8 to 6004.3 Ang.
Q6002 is 12.3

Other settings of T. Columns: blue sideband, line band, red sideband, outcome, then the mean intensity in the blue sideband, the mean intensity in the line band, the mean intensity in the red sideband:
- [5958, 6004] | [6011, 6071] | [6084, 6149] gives -1.8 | 12.4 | 12.8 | 12.5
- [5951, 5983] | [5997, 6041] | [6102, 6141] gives -0.7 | 12.4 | 12.6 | 12.4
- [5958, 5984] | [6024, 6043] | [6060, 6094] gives -0.6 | 12.4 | 13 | 12.8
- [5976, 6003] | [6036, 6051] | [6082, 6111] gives -0.8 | 12.4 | 13.1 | 12.5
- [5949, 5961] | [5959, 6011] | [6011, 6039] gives 0.8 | 12.5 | 12.4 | 12.7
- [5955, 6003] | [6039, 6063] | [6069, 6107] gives -0.7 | 12.4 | 12.9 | 12.6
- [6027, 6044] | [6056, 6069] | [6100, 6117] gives 0.0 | 13.1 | 12.8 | 12.4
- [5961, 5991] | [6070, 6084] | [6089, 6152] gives -0.4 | 12.4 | 12.8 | 12.5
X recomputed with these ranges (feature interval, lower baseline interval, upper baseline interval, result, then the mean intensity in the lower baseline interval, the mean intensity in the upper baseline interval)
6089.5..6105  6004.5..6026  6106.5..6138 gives -0.01 mag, 12.4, 12.4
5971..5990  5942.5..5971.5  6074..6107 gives 0.01 mag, 12.5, 12.6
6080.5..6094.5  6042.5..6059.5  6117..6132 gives 0.01 mag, 12.9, 12.4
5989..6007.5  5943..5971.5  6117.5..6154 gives 0.01 mag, 12.5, 12.5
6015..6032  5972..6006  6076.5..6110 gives -0.02 mag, 12.4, 12.5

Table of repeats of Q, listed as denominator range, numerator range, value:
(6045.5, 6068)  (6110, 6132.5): 0.99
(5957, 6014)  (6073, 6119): 1.05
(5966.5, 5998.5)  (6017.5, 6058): 1.06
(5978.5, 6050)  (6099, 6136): 1.02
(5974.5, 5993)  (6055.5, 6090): 1.06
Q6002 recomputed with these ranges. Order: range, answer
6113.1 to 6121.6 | 12.5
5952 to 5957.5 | 12.5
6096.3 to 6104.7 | 12.4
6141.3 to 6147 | 12.8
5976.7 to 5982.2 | 12.2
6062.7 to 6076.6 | 12.9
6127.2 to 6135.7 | 12.3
